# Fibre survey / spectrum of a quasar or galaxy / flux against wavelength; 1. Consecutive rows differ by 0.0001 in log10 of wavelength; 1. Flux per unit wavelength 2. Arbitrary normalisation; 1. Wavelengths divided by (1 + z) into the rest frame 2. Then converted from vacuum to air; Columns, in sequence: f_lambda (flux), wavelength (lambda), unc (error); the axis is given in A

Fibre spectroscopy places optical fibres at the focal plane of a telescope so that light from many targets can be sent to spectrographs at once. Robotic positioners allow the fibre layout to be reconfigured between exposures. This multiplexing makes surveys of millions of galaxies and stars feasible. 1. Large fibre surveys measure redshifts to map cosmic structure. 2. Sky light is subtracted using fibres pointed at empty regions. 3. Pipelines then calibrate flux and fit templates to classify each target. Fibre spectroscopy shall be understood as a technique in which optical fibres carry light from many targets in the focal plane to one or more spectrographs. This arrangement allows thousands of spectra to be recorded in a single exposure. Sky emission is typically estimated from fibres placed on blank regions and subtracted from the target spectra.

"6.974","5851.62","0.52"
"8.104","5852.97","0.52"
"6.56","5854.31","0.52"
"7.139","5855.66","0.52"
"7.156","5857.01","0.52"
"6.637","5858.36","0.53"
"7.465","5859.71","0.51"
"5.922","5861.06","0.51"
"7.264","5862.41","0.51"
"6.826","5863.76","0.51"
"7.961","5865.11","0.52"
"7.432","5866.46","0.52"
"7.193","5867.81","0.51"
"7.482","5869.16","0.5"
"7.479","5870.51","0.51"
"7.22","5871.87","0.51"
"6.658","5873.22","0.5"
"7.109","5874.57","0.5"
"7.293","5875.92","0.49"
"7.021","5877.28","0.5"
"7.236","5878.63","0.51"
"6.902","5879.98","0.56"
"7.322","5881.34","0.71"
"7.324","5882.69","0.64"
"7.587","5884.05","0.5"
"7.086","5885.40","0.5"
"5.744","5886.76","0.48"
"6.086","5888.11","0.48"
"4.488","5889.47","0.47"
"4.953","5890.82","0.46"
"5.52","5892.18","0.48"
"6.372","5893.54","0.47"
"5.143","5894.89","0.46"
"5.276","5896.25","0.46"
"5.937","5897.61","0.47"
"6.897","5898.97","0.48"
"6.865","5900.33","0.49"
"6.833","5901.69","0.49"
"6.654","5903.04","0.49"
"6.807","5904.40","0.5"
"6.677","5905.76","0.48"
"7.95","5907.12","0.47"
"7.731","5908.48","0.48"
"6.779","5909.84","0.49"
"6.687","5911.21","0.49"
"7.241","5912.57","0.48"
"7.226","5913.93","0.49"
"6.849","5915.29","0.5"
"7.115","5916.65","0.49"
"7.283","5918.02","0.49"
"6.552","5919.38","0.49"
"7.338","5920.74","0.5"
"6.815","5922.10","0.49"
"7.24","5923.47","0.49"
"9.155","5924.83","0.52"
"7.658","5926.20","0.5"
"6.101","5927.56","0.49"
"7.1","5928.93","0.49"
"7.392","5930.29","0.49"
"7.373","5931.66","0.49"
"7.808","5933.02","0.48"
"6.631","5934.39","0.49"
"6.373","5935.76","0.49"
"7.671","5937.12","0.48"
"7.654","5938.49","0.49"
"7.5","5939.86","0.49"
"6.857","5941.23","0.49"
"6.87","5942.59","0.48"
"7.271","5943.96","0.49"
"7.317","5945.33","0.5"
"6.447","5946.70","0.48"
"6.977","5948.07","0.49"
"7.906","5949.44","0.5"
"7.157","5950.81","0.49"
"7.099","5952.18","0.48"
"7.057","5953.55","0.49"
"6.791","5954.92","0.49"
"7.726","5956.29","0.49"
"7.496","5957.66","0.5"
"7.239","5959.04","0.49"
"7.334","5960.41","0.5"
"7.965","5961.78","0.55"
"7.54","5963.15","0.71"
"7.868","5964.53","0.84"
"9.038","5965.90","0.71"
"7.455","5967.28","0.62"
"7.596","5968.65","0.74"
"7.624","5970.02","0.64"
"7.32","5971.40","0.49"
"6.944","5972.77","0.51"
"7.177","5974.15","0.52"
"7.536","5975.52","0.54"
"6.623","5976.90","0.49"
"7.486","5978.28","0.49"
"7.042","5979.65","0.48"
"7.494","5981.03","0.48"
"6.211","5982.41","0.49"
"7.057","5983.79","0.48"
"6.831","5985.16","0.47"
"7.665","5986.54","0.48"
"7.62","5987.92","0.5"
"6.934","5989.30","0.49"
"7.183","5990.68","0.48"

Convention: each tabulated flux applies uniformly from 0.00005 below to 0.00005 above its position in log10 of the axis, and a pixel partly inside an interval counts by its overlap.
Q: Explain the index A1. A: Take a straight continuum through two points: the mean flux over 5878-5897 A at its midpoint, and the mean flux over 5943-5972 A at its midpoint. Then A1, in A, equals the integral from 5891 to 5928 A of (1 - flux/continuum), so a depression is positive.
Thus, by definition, -1.2 A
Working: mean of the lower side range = 6.21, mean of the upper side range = 7.43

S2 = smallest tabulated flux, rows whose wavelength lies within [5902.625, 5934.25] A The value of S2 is 6.101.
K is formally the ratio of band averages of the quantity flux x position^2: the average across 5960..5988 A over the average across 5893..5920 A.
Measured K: 1.1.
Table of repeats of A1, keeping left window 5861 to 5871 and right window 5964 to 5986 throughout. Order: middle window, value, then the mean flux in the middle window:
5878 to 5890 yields 1.01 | 6.66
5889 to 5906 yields 2.92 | 6.04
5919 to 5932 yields 0.03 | 7.29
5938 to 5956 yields 0.40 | 7.15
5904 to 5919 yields 0.37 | 7.11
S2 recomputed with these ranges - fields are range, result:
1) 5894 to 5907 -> 5.143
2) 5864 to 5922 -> 4.488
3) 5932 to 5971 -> 6.373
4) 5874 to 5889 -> 5.744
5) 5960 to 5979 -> 6.623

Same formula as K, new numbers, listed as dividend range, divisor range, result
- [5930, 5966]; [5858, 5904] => 1.12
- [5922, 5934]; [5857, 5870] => 1.06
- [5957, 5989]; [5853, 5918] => 1.12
